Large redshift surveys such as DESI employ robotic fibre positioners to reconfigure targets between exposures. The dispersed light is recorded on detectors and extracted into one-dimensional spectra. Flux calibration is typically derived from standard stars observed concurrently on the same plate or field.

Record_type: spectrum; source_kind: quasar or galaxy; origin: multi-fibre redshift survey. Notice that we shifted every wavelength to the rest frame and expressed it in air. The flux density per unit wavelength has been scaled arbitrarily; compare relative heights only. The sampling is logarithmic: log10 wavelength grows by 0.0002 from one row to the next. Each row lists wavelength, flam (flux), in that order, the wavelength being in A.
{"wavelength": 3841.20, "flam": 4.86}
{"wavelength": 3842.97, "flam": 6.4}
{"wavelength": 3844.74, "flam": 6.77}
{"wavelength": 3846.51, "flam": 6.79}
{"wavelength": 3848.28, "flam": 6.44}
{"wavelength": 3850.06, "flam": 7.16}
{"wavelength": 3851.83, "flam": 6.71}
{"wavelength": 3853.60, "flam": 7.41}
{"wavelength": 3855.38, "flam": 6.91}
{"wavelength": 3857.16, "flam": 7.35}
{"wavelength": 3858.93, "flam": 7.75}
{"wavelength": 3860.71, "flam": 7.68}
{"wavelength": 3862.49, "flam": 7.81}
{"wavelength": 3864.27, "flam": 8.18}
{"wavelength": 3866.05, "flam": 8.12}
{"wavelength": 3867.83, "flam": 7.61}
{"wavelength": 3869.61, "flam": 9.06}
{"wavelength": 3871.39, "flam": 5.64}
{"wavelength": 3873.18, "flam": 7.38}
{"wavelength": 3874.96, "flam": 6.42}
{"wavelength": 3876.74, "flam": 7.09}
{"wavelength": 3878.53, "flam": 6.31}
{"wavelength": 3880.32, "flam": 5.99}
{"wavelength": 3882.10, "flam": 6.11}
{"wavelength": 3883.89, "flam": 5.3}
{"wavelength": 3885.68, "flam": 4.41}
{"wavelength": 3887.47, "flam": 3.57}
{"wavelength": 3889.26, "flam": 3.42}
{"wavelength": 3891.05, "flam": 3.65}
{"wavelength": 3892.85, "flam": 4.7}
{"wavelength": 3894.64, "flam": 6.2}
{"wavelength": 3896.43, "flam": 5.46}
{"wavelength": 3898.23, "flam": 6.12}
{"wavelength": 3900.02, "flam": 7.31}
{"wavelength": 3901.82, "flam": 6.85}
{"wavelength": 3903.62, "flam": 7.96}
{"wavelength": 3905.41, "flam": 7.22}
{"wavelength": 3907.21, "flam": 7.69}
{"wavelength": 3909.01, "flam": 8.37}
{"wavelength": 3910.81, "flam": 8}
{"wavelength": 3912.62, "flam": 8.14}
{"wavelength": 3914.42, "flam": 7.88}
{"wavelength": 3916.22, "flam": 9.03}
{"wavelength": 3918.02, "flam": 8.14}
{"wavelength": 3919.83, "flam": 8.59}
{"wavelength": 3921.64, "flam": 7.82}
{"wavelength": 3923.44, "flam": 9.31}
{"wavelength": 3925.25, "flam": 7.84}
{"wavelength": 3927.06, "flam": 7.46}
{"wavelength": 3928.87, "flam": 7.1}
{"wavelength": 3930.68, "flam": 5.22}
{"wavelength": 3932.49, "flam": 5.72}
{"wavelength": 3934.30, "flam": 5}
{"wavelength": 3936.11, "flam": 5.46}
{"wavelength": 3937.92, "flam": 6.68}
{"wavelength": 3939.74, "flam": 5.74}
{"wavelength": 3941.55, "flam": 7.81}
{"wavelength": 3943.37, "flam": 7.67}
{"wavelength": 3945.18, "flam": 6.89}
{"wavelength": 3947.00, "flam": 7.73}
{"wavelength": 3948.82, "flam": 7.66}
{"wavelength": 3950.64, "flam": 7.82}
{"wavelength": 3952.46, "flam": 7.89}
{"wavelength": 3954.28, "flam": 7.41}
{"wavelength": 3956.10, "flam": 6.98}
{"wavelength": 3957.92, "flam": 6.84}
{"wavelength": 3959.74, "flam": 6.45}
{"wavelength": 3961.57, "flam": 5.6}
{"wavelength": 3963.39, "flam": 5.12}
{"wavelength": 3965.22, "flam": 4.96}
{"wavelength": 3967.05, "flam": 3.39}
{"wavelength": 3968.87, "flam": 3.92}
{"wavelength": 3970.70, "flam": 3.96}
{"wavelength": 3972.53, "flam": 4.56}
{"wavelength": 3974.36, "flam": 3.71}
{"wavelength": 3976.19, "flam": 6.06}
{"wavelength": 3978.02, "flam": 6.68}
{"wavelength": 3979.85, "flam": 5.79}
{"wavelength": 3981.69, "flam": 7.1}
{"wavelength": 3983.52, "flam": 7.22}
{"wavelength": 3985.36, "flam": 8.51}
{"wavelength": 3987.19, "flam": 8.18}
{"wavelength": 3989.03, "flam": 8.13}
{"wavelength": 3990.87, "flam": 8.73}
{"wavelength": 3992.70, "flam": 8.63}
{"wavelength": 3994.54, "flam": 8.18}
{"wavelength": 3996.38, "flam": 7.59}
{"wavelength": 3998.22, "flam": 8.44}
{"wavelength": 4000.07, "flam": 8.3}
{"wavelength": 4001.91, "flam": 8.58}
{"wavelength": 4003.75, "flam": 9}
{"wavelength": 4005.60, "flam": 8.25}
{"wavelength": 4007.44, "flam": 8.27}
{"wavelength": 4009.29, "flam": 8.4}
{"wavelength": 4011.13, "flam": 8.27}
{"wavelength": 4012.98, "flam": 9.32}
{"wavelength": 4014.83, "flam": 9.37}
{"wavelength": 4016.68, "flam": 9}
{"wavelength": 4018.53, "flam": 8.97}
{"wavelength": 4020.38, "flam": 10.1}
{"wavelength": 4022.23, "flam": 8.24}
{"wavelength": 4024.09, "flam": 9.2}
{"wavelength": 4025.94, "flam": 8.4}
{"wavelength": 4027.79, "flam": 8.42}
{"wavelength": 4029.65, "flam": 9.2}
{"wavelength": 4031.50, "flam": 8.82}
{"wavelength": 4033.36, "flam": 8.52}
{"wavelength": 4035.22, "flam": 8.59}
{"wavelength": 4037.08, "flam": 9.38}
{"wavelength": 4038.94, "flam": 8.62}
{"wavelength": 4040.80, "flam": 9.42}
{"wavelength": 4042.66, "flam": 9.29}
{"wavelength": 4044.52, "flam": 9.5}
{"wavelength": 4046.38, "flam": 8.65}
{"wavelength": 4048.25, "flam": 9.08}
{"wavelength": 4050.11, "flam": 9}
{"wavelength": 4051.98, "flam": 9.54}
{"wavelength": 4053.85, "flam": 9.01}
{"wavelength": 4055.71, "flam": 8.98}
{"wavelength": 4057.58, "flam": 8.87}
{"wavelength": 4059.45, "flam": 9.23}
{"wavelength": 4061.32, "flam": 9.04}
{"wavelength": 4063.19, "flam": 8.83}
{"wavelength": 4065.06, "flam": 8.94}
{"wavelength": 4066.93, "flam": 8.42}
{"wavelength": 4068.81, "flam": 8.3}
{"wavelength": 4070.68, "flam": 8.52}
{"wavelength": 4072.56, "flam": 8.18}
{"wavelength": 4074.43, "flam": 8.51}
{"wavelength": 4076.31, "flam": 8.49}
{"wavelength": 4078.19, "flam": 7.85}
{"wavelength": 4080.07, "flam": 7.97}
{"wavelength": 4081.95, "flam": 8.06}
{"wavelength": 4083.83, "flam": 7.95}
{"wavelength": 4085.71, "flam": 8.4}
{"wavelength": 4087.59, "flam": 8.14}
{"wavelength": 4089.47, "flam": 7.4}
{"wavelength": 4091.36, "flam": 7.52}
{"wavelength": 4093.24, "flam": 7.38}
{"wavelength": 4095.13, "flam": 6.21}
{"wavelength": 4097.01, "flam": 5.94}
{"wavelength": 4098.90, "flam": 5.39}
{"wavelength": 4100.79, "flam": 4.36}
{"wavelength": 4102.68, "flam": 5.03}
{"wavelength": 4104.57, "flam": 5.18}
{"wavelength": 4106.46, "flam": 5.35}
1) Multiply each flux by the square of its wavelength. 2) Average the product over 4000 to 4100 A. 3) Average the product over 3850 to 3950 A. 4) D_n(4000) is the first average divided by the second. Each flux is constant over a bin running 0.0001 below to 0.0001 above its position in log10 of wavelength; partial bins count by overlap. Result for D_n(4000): 1.33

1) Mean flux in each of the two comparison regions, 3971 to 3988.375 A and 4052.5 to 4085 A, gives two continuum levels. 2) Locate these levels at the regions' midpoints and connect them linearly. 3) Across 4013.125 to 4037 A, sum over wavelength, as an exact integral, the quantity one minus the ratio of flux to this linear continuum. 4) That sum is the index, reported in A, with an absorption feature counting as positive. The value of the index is -4.7 A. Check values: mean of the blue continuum 6.36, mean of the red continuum 8.55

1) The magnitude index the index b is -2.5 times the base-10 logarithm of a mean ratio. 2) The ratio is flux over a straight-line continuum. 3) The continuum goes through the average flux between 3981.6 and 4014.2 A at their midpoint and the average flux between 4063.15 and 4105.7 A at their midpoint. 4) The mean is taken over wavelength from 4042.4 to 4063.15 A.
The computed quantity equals -0.176 mag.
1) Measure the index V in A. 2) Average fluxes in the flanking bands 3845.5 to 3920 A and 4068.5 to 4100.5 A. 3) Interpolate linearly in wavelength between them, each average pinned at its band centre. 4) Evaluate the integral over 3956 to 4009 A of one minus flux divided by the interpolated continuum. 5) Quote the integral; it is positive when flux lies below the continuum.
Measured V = 2.9 A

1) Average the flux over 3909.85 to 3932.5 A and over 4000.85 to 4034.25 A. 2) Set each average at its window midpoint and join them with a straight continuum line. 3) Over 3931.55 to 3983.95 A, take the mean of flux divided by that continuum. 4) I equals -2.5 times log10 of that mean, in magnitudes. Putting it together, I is 0.31 mag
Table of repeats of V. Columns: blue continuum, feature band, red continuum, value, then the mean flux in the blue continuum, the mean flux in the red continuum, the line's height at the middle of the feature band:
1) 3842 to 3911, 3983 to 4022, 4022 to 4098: -3.19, 6.63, 8.49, 7.9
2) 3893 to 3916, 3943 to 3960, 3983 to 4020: 1.07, 7.24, 8.51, 7.85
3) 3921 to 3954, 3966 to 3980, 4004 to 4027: 5.63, 7.05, 8.82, 7.85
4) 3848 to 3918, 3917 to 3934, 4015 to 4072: -0.08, 6.8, 8.94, 7.37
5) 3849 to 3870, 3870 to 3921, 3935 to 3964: 5.04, 7.6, 6.87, 7.31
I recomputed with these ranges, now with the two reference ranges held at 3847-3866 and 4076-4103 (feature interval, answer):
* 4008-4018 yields -0.228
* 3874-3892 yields 0.366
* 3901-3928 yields -0.104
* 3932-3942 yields 0.206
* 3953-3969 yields 0.247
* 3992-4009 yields -0.163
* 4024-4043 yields -0.234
